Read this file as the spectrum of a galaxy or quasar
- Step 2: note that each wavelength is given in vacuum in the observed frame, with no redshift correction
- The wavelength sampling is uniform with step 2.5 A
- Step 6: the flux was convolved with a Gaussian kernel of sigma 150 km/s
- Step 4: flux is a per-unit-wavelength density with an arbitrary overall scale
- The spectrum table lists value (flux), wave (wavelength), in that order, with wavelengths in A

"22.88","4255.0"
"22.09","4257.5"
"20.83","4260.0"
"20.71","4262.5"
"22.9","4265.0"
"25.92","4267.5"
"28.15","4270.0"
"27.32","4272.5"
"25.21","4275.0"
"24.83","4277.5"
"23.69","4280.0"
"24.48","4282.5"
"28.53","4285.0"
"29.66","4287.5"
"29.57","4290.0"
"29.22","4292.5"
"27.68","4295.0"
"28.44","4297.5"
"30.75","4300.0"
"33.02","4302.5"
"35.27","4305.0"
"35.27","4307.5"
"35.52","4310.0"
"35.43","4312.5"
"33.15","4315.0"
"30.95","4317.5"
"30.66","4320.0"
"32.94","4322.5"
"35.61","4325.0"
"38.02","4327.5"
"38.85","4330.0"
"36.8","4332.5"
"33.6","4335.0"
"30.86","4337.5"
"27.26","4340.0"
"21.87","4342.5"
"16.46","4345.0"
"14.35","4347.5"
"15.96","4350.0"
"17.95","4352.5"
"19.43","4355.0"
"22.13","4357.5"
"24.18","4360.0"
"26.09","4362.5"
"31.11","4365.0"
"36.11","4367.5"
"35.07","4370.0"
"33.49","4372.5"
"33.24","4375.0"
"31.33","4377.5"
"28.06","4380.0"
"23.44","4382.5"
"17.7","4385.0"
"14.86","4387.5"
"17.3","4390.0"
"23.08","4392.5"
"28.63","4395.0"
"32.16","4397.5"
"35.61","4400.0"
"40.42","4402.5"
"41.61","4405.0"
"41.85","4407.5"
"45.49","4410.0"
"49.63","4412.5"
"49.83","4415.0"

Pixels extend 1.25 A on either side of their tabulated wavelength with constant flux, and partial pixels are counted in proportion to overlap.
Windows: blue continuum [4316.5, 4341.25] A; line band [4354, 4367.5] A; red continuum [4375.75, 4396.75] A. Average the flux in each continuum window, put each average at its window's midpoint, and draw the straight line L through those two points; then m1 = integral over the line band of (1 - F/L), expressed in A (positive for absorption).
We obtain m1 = 1.0 A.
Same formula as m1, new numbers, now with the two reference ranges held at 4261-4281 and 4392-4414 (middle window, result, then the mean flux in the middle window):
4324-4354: 4.1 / 27.2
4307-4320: -2.0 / 33.7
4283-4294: -1.0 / 28.9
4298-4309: -2.0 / 33.3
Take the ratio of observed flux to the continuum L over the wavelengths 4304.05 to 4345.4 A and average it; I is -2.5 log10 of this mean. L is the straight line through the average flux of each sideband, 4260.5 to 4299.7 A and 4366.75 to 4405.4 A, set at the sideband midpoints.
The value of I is -0.182 mag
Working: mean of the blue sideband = 26.4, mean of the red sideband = 29.2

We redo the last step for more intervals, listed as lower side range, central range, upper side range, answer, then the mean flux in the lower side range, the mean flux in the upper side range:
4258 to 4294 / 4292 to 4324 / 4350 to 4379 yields -0.22 mag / 25.7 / 27.7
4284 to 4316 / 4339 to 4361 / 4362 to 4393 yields 0.40 mag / 31.7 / 27.1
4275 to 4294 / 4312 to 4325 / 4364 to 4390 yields -0.20 mag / 27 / 27.9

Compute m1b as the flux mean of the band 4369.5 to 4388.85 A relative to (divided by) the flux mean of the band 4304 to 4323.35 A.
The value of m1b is 0.80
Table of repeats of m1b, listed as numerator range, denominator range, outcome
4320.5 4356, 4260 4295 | 1.05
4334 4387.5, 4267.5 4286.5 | 0.97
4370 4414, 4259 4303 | 1.20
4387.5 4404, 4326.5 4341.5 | 0.84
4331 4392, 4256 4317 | 0.90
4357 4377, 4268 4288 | 1.16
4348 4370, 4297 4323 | 0.74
